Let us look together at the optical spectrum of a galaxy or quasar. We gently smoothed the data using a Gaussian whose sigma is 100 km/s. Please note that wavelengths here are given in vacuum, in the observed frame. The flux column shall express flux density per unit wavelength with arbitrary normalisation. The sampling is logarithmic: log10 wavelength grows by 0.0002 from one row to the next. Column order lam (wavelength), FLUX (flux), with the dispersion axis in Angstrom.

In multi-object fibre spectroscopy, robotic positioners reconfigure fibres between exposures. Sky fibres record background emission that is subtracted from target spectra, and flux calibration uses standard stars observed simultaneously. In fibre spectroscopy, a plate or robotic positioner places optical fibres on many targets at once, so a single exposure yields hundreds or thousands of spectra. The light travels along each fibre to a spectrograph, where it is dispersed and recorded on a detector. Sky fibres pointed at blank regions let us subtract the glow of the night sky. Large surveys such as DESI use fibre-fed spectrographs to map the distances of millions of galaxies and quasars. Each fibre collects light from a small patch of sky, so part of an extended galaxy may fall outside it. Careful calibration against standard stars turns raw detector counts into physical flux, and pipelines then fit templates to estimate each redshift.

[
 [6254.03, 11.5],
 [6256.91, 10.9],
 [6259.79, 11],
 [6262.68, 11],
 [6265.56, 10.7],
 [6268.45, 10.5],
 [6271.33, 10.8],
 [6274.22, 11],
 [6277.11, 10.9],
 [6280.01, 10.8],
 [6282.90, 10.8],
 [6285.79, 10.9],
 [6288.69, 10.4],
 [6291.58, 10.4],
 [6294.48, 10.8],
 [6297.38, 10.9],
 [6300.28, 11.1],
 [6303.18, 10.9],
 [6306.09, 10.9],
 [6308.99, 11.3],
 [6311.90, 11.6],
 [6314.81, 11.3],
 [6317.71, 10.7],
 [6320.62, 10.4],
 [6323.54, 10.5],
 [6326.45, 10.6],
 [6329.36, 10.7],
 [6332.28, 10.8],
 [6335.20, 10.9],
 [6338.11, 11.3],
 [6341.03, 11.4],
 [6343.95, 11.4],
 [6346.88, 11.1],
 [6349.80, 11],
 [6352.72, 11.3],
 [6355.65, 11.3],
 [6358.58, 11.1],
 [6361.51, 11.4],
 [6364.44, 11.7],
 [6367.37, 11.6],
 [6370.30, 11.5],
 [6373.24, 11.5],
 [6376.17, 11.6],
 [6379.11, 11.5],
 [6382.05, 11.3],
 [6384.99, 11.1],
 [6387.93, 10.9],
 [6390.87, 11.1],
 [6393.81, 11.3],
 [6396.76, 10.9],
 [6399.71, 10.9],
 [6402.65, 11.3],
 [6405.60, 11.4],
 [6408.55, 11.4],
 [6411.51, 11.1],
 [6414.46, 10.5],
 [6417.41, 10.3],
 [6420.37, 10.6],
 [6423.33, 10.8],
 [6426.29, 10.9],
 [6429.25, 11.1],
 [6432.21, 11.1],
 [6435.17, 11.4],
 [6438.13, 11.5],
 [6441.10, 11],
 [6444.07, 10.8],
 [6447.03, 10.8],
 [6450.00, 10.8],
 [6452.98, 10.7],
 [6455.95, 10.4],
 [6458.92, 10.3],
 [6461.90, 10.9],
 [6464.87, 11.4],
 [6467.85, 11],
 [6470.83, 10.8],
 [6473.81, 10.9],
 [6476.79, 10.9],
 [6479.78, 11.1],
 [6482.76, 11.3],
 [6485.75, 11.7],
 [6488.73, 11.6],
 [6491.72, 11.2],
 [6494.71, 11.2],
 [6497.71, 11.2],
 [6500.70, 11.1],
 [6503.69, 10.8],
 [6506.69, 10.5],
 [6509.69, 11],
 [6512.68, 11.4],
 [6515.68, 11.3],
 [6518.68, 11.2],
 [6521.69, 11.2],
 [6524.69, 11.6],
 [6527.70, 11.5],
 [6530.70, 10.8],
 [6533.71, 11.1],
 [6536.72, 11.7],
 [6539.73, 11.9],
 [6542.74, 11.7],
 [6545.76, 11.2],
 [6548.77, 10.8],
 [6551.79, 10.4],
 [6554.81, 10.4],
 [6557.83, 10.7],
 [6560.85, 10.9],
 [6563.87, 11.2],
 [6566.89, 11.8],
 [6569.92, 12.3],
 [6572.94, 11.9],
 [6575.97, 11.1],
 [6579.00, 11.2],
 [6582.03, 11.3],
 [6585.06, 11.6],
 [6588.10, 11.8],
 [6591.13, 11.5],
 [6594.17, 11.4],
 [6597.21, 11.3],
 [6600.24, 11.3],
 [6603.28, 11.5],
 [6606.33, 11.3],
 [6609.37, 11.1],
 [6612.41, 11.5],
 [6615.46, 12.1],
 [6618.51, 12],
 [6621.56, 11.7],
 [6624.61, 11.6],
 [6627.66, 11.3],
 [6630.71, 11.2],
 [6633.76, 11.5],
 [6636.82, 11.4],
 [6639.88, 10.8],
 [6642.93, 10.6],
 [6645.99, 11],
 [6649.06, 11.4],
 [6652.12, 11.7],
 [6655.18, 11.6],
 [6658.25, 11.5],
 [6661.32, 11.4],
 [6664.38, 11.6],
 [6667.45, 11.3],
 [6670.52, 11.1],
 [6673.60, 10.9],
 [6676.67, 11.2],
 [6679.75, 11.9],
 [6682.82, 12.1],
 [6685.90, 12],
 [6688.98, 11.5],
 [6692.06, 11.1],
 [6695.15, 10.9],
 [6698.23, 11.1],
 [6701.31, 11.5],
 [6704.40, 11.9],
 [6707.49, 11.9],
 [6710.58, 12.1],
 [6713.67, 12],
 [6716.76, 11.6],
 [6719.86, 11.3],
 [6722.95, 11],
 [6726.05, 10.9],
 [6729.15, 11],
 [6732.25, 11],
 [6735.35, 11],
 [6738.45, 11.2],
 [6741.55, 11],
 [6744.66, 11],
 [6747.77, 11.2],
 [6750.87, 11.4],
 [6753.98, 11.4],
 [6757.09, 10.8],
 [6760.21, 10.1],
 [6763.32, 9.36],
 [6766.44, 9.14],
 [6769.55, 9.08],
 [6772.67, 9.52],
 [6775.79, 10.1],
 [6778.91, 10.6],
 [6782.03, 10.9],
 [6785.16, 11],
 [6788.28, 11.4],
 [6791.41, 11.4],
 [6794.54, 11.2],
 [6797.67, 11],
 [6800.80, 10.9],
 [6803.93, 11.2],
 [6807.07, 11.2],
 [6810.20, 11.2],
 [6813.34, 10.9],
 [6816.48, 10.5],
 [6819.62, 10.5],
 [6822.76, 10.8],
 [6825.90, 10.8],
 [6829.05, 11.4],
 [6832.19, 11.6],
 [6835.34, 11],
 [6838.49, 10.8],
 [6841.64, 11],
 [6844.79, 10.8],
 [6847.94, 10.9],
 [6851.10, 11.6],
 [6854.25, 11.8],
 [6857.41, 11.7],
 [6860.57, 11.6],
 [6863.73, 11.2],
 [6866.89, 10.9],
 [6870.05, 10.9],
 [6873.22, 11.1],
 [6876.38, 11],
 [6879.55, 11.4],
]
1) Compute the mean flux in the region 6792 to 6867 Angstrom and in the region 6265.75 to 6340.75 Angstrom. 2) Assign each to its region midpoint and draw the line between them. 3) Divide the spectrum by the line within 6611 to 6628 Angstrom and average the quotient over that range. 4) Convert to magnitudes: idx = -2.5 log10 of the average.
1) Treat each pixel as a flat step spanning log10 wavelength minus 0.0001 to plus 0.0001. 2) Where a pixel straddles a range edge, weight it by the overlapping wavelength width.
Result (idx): -0.07 mag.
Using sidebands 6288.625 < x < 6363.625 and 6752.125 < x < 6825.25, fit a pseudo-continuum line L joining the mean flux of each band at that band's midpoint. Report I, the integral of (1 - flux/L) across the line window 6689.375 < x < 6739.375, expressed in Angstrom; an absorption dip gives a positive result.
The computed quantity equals -3.1 Angstrom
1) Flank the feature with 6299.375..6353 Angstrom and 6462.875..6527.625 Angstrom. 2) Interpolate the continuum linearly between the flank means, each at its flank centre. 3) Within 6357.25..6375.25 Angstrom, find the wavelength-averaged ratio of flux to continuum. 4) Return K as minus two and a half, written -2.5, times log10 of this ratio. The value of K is -0.04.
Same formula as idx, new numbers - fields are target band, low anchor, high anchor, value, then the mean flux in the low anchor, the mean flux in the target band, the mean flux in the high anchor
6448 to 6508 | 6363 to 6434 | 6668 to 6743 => 0.021 mag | 11.1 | 11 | 11.4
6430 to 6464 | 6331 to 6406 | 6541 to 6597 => 0.036 mag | 11.3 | 10.9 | 11.3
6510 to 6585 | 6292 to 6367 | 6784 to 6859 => -0.019 mag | 11.1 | 11.3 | 11.1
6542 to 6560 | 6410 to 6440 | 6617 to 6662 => 0.036 mag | 10.9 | 10.8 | 11.4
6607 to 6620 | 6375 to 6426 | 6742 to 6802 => -0.082 mag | 11.1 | 11.7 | 10.6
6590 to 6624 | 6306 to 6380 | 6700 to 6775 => -0.050 mag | 11.2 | 11.5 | 10.9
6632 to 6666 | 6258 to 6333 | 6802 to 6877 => -0.030 mag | 10.8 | 11.3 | 11.1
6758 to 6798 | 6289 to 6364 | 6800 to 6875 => 0.074 mag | 11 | 10.4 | 11.1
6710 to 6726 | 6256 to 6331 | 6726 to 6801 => -0.078 mag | 10.8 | 11.5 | 10.7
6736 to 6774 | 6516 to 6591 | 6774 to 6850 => 0.059 mag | 11.3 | 10.5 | 11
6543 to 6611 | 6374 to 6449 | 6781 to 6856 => -0.020 mag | 11.1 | 11.3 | 11.1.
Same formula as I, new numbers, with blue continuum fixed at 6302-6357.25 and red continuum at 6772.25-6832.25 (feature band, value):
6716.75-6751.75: -0.57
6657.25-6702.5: -1.91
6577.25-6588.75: -0.50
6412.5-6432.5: 0.46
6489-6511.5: -0.11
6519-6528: -0.34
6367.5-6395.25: -0.80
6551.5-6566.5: 0.20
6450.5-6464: 0.45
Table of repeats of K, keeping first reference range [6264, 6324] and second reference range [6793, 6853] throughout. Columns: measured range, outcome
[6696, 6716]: -0.07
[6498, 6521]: -0.01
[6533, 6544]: -0.07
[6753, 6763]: 0.04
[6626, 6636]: -0.04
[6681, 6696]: -0.06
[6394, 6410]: -0.03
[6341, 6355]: -0.04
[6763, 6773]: 0.19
